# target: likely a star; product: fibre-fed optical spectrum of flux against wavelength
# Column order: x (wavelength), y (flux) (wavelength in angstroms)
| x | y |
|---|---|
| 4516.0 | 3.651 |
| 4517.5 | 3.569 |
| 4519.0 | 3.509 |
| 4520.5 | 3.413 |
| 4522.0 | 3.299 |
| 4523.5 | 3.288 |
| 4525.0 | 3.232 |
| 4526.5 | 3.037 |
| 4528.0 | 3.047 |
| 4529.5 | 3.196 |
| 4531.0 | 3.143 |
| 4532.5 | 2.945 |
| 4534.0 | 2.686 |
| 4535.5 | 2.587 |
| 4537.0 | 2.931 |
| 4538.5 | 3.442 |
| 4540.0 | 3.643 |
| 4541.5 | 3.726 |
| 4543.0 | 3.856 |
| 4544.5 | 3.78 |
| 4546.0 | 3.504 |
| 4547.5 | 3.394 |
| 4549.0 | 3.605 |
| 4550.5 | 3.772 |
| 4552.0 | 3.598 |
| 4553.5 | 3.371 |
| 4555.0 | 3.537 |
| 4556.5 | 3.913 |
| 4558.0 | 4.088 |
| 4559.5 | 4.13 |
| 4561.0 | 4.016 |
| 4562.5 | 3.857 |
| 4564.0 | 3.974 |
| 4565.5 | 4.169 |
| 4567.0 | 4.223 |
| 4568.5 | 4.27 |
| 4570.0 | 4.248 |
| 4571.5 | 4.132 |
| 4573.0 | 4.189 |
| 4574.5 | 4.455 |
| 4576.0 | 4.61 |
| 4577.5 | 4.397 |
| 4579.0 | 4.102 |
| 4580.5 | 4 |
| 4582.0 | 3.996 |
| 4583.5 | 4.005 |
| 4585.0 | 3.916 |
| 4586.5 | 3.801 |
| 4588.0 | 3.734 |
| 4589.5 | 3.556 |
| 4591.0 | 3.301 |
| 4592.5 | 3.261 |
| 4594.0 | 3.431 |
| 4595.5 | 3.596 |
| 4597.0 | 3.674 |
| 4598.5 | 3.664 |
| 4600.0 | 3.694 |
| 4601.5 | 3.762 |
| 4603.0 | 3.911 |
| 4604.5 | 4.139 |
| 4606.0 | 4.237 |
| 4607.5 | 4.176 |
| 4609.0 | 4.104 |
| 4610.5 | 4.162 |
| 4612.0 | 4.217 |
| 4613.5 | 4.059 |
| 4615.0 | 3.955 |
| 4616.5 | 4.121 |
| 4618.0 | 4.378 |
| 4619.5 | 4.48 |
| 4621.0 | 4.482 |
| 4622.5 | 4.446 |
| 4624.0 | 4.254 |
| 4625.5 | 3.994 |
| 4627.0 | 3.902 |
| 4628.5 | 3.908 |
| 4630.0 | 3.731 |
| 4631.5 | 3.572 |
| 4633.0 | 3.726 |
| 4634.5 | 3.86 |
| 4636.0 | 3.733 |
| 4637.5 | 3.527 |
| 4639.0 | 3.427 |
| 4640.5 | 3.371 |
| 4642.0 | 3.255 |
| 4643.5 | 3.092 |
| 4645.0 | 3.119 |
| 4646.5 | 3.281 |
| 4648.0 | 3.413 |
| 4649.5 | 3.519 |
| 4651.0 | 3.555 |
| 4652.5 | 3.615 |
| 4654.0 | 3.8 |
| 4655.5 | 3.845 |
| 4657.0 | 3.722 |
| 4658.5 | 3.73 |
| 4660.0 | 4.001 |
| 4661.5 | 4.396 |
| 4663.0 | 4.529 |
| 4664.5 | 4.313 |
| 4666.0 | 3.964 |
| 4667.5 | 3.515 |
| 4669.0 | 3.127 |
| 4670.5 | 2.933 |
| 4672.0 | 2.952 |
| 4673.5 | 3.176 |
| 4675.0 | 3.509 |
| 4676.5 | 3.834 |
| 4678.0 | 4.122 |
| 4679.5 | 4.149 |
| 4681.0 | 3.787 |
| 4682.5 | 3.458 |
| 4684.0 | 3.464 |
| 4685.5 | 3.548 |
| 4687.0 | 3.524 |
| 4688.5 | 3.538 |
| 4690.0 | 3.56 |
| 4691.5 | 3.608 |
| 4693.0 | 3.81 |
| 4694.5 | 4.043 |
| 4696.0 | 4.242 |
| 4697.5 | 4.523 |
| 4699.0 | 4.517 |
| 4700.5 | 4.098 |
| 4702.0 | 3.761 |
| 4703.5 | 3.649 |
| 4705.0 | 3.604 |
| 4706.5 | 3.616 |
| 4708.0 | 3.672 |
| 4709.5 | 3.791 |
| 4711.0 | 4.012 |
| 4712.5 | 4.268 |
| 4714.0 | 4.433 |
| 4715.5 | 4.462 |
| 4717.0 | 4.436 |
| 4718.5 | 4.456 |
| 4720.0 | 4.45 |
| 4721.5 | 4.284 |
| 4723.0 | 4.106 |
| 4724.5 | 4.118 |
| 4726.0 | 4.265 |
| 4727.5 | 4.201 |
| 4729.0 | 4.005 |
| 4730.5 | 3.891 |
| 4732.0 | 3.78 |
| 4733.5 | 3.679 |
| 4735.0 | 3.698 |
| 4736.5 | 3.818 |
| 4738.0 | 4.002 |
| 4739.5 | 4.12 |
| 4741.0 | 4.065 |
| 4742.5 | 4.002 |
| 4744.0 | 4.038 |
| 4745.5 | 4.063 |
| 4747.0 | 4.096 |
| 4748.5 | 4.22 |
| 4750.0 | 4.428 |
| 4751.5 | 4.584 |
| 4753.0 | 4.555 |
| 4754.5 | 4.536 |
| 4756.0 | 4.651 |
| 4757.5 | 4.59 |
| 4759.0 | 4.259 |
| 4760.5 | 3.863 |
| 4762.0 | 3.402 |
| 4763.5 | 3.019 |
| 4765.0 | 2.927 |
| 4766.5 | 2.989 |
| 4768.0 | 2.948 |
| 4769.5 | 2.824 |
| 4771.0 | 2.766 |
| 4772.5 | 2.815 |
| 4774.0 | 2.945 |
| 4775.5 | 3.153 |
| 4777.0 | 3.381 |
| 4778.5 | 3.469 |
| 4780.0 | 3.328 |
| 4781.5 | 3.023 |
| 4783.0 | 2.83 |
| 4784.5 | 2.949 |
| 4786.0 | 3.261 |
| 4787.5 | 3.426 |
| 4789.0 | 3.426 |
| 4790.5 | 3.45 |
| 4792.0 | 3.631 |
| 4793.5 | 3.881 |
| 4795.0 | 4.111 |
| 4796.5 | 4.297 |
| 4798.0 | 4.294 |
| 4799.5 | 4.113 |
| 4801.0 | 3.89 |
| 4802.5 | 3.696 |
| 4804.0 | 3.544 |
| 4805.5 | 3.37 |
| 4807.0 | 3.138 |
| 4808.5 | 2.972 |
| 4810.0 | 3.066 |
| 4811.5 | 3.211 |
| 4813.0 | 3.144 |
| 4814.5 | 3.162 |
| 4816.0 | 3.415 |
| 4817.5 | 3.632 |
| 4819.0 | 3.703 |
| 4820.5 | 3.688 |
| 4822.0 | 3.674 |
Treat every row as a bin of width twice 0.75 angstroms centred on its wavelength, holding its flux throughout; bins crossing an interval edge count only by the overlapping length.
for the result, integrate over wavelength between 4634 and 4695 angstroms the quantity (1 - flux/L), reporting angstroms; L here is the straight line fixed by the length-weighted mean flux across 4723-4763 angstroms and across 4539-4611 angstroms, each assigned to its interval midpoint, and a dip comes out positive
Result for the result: 5.77 angstroms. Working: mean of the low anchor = 3.89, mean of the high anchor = 4.11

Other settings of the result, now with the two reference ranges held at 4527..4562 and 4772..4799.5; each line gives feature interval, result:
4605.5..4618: -2.4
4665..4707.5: -3.0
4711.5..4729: -4.3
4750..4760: -3.0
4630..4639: -0.5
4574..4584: -2.2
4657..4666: -1.7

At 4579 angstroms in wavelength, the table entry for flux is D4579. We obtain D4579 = 4.102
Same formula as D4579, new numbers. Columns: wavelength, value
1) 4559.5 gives 4.13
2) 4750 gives 4.428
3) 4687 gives 3.524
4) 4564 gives 3.974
